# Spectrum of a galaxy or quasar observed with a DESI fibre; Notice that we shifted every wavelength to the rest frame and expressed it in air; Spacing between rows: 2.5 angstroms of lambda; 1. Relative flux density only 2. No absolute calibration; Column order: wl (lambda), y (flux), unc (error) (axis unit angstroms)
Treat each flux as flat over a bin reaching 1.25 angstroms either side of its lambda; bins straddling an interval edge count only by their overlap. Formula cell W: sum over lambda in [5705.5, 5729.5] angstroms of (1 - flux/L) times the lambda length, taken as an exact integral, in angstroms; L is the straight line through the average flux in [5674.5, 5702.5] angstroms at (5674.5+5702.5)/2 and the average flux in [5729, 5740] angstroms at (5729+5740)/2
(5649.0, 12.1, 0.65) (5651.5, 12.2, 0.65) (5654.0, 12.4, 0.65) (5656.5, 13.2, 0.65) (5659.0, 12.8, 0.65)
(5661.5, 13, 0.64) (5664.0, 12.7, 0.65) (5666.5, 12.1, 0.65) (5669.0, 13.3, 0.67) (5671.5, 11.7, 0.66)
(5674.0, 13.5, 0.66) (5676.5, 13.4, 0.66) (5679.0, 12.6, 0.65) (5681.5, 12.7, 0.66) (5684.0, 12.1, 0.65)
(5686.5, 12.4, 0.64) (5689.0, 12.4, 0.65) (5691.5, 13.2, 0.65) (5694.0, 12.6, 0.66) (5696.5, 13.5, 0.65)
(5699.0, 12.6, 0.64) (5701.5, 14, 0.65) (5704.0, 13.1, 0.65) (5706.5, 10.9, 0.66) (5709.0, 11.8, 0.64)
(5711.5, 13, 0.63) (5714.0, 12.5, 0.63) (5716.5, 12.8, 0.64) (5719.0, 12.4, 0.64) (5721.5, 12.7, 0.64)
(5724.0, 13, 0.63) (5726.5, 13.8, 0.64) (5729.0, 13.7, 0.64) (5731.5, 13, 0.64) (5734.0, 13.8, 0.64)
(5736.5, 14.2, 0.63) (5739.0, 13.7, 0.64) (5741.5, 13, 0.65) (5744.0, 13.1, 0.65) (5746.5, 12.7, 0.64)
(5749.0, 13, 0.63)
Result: 1.3 angstroms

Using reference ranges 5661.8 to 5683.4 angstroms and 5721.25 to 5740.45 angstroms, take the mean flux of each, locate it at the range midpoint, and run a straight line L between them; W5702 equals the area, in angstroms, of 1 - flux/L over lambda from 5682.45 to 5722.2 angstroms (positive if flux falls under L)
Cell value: 1.6 angstroms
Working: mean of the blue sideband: 12.7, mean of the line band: 12.6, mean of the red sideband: 13.5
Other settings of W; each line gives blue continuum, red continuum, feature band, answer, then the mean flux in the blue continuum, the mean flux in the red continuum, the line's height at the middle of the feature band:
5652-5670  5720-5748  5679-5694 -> 0.45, 12.8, 13.3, 13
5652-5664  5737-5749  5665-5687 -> 0.38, 12.8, 13.2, 12.9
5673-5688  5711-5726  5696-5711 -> 0.17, 12.8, 12.8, 12.8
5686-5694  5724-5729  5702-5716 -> 0.81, 12.7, 13.6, 13.1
